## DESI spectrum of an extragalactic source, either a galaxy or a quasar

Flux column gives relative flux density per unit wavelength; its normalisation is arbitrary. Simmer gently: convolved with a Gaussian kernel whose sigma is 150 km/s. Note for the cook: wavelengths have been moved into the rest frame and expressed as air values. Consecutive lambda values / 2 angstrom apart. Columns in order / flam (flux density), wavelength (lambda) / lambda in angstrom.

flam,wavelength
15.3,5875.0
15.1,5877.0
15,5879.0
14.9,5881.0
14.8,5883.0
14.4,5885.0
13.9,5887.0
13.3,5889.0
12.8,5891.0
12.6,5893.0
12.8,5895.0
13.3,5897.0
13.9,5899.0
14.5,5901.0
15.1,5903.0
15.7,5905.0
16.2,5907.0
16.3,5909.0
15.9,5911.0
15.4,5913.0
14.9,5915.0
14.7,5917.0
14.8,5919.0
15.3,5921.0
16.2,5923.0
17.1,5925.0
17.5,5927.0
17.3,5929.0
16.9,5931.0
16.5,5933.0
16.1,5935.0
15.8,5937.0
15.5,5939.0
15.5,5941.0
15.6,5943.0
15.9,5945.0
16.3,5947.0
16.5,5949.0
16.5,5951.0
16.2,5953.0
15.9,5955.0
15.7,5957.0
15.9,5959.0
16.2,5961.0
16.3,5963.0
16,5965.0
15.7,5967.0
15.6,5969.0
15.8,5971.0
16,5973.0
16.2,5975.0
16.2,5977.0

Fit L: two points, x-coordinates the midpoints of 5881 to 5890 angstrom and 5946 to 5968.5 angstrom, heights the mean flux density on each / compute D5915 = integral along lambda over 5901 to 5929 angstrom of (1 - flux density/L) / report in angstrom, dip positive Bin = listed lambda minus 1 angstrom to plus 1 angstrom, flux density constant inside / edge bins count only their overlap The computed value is -1.51 angstrom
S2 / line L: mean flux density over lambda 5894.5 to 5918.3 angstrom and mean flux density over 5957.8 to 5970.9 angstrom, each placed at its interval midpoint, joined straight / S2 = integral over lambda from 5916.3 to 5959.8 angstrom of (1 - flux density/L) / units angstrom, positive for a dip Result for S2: -1.7 angstrom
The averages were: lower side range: 14.9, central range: 16.1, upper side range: 15.9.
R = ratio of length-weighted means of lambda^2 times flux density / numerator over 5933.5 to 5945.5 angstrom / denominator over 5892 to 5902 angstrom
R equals 1.19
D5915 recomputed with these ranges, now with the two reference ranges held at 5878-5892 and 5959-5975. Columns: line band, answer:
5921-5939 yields -1.7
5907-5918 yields -0.6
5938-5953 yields -0.5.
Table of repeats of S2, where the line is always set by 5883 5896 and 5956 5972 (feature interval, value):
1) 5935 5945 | -0.4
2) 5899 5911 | -1.3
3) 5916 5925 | -0.6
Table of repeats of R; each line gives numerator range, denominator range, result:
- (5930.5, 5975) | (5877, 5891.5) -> 1.15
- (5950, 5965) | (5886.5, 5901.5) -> 1.23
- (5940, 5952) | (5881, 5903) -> 1.19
